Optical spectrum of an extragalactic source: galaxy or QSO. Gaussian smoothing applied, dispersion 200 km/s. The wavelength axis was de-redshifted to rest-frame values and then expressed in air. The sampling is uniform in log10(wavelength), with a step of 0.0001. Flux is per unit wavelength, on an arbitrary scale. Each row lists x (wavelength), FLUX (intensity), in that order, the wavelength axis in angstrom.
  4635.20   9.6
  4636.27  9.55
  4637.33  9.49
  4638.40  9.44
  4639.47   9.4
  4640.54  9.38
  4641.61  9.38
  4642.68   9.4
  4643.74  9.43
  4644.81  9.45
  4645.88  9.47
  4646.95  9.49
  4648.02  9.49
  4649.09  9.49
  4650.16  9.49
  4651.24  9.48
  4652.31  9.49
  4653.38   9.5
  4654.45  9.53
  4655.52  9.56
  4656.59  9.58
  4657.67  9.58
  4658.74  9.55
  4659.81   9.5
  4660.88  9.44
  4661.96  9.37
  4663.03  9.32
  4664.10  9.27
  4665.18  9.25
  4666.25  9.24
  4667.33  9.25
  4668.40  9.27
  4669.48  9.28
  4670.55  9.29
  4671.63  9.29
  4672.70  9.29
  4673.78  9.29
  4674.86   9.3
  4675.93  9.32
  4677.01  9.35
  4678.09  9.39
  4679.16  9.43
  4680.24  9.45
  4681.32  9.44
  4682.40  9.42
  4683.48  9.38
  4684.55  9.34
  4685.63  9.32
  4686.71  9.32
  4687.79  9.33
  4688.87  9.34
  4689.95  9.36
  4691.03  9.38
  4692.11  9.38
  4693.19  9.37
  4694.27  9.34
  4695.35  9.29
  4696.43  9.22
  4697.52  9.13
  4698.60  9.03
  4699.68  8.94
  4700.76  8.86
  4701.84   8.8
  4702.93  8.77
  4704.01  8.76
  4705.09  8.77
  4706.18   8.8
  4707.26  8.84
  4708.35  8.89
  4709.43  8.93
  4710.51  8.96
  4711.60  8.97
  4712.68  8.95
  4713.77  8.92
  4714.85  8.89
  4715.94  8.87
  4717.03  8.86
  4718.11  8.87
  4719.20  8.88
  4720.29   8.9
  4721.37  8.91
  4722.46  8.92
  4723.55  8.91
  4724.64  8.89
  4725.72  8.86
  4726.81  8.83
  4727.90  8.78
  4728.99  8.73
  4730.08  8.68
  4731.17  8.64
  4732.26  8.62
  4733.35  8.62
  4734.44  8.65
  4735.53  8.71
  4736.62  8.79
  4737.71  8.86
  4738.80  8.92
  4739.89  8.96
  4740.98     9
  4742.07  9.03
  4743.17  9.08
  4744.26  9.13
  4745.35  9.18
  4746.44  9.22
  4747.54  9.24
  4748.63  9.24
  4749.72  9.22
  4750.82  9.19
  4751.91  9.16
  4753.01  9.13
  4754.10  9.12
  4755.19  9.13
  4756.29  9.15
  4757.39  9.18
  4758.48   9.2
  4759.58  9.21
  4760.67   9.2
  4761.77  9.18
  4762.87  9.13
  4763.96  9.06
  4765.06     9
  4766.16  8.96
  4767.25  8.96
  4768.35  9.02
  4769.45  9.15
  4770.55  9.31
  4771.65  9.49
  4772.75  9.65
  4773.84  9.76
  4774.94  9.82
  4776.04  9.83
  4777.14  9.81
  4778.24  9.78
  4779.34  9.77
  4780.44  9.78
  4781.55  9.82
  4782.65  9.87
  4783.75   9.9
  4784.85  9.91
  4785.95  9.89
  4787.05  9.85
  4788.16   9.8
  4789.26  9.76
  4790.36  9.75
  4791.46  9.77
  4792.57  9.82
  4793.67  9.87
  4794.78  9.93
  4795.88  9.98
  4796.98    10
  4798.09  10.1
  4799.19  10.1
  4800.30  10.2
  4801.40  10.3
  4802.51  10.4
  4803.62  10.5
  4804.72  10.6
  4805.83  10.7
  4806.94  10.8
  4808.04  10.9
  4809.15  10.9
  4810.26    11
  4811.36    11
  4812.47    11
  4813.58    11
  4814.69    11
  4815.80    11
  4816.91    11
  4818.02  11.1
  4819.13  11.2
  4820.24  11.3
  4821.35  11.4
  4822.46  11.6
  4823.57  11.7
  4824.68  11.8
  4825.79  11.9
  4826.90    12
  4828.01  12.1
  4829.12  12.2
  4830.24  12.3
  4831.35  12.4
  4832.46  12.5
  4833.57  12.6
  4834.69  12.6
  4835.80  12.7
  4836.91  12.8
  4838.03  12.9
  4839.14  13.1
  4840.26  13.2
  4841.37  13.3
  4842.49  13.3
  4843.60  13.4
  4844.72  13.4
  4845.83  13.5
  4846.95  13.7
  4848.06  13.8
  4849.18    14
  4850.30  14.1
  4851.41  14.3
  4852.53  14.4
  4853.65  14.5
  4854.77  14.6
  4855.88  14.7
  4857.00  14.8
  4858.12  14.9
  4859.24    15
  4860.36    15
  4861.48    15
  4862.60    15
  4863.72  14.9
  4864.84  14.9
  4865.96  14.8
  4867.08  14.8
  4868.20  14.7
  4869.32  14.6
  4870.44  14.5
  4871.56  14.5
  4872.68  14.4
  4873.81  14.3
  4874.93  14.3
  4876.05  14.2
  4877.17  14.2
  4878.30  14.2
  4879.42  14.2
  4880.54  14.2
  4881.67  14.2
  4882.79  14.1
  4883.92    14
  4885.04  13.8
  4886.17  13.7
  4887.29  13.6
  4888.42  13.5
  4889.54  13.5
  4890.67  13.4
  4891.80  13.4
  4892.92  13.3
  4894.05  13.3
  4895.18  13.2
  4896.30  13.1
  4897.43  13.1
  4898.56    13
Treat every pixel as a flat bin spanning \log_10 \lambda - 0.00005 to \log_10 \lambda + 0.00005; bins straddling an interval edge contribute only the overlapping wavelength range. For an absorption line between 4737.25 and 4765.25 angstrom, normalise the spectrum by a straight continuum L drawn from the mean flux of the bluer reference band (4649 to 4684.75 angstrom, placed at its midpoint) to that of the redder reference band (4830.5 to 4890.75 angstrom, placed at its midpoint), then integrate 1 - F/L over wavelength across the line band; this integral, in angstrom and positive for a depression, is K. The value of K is 5.6 angstrom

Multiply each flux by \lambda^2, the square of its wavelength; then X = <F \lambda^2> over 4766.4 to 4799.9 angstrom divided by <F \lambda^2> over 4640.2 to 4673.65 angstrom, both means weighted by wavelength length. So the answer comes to 1.1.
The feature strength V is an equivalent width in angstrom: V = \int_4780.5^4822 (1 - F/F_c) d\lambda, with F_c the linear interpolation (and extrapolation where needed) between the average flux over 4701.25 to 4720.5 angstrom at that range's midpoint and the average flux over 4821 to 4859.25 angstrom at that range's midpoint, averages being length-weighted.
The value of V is 5.1 angstrom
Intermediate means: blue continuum 8.86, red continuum 13.2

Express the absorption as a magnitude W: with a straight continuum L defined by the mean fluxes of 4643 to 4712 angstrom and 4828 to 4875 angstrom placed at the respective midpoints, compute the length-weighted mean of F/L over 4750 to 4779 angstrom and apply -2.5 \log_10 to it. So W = 0.24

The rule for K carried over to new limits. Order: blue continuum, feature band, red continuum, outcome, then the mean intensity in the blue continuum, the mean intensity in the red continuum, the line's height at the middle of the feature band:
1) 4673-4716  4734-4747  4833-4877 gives 2.0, 9.15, 14.1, 10.6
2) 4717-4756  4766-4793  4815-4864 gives 2.6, 8.94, 13.1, 10.7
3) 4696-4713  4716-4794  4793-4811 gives 3.7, 8.91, 10.4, 9.68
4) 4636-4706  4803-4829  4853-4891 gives 3.5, 9.33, 14.4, 13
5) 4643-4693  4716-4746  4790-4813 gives 3.0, 9.4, 10.4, 9.86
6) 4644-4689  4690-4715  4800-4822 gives 1.9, 9.4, 10.9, 9.76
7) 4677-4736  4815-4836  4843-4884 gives 2.0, 9.02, 14.4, 13.1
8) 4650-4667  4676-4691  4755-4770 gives 0.0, 9.44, 9.11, 9.36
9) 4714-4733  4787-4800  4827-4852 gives 1.7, 8.82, 13.1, 11.4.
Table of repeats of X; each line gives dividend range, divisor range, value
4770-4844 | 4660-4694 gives 1.24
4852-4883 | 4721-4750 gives 1.73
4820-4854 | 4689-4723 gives 1.51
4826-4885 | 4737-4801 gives 1.52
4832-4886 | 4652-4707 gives 1.63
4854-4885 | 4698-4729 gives 1.75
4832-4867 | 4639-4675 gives 1.61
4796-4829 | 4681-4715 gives 1.27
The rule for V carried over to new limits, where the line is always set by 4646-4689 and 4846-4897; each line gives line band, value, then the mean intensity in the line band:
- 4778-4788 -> 1.9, 9.83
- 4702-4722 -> 3.0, 8.87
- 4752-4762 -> 2.0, 9.16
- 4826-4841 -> 0.8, 12.6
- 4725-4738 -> 2.6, 8.73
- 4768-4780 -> 2.3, 9.59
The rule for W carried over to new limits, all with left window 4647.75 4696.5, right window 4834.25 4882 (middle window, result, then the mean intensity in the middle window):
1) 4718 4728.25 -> 0.20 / 8.87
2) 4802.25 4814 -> 0.19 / 10.8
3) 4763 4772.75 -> 0.28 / 9.15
